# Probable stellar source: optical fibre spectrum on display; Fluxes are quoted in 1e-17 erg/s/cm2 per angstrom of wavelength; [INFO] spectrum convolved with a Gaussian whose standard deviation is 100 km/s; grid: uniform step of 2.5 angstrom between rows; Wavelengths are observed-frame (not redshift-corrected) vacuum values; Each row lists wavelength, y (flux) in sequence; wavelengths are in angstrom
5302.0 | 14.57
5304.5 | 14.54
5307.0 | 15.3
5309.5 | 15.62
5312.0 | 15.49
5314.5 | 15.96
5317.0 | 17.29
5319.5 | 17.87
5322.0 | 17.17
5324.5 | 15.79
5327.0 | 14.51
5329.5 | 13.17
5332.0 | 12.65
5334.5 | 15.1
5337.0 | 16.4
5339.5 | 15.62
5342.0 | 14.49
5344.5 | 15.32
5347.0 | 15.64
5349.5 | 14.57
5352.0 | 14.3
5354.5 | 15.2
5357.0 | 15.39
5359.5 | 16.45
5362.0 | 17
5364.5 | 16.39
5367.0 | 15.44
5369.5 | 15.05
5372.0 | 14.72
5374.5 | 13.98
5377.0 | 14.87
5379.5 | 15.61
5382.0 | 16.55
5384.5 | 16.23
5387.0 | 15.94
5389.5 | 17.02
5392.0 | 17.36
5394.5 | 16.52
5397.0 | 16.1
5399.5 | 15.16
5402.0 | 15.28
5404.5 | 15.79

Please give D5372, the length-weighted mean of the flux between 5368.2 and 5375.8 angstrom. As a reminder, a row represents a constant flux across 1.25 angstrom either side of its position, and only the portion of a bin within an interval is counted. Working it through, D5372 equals 14.6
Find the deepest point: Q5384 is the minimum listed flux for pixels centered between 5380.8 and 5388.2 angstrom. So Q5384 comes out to 15.94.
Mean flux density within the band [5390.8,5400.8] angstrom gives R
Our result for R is 16.3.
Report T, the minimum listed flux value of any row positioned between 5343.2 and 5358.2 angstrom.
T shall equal 14.3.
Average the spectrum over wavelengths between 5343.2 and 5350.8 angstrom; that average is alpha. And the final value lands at 15.2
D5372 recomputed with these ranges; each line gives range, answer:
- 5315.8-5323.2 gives 17.4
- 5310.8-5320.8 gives 16.7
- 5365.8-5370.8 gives 15.2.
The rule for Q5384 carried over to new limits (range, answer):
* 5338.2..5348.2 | 14.49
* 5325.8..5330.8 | 13.17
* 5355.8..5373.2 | 14.72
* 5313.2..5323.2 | 15.96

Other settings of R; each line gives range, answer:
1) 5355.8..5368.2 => 16.1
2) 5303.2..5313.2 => 15.2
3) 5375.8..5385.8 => 15.8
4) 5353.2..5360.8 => 15.7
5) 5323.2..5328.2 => 15.2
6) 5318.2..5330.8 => 15.7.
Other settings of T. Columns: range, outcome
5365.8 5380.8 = 13.98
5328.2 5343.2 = 12.65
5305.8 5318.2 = 15.3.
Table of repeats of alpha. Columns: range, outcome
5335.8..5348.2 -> 15.5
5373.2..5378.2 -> 14.4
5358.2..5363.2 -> 16.7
